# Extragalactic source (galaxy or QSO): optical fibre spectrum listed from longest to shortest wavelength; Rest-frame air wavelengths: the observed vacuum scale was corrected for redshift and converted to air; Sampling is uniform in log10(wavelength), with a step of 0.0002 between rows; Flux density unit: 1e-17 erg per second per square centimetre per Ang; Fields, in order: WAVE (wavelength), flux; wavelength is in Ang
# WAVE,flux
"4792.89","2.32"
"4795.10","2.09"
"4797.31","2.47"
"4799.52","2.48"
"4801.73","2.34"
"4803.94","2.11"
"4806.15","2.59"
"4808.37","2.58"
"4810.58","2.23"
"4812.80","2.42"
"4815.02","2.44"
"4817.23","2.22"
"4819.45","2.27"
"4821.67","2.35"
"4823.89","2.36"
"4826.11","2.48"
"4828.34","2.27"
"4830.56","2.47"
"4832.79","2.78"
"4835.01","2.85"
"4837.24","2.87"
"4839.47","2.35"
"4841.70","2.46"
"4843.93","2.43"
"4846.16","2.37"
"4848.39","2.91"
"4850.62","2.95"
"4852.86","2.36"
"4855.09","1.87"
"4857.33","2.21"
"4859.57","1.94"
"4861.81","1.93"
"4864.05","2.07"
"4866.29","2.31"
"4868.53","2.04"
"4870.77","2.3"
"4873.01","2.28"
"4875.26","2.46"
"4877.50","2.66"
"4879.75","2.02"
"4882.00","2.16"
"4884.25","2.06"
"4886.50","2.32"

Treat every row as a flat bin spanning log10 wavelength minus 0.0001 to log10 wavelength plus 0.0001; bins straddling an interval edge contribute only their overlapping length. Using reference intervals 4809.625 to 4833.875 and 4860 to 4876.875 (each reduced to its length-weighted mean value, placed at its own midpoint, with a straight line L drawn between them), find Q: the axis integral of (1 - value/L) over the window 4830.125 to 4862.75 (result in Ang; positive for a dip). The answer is -2.25 Ang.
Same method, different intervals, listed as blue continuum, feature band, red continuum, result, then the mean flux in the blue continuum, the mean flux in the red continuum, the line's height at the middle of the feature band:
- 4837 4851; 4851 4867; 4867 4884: 1.99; 2.59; 2.26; 2.43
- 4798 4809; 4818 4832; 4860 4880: -0.11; 2.41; 2.23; 2.35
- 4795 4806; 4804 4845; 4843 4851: 0.67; 2.34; 2.65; 2.5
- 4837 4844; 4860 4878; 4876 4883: 0.88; 2.5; 2.29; 2.35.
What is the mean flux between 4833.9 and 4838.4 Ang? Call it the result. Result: 2.85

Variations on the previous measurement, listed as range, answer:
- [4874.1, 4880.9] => 2.38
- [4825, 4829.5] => 2.37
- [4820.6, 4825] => 2.36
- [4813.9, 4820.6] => 2.31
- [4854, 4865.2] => 2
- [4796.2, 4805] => 2.35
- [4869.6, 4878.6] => 2.42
